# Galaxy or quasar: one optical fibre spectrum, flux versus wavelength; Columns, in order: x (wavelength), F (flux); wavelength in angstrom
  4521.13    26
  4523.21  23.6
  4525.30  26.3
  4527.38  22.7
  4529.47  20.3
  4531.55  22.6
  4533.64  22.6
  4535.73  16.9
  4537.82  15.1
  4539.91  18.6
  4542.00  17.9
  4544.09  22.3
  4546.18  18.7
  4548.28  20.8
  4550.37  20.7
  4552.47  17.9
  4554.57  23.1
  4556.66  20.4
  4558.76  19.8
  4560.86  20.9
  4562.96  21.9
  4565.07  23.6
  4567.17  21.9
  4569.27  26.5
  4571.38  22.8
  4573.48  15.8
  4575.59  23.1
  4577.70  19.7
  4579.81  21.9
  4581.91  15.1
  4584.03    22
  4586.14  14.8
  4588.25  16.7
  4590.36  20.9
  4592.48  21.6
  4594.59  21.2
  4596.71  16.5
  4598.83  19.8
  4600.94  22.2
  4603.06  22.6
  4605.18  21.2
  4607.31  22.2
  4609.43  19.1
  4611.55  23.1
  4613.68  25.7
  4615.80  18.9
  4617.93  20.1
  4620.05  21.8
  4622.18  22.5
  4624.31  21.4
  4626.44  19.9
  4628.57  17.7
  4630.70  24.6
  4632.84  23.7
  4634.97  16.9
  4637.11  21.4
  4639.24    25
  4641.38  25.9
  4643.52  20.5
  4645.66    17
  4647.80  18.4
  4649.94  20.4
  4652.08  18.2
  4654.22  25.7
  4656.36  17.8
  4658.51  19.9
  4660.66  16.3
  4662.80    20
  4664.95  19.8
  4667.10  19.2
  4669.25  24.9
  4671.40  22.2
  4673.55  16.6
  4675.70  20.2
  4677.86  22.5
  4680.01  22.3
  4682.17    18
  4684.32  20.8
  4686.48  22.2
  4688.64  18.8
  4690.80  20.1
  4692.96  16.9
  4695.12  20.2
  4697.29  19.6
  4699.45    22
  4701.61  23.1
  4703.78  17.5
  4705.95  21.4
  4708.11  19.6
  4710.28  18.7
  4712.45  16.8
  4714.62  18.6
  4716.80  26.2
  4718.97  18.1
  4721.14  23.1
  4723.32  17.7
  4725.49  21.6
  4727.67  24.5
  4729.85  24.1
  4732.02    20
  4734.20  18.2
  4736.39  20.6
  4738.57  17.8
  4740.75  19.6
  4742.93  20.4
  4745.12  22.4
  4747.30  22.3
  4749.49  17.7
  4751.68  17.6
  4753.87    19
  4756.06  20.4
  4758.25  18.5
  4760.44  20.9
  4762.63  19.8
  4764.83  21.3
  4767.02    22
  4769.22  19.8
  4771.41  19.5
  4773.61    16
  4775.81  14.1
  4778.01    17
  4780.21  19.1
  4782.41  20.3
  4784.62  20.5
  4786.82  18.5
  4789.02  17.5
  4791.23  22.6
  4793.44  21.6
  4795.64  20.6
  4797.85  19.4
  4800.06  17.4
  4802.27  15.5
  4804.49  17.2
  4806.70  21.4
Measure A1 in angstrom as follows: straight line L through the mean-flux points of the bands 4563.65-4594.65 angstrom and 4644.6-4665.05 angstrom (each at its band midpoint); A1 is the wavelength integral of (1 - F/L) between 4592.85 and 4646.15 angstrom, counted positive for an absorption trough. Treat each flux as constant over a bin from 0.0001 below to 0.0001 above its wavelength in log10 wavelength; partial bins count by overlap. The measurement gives -3.80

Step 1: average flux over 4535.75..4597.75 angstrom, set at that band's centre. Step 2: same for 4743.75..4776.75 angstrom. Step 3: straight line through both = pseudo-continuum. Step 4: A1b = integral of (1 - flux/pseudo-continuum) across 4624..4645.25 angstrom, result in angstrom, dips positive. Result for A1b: -1.87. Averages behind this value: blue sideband 20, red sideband 19.4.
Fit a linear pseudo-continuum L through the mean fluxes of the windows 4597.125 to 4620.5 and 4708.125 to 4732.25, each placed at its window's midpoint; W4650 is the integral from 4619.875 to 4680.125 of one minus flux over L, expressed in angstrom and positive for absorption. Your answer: 1.2 angstrom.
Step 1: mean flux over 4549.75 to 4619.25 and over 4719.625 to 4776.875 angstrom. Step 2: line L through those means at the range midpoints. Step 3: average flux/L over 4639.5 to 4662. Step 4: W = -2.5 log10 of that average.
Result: 0.01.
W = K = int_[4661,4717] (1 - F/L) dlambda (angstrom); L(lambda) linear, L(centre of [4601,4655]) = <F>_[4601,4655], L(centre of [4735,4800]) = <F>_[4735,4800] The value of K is 1.0 angstrom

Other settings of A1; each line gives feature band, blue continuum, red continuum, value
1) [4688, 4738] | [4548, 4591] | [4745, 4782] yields -2.01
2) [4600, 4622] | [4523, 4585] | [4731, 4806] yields -1.42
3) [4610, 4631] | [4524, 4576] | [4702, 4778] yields -0.90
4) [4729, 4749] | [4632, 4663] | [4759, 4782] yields -1.14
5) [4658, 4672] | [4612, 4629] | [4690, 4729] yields 0.33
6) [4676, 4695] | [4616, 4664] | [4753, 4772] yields 0.25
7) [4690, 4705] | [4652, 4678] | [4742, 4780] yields 0.01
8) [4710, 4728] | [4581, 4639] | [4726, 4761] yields -0.17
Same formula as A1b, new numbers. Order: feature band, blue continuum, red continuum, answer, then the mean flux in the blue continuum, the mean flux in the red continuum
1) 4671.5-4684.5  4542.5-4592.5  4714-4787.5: -0.02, 20.5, 19.9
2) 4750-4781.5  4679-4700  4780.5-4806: 0.85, 20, 19.2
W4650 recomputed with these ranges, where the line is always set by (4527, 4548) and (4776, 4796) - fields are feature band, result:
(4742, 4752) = -0.4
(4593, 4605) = -0.6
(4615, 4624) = -0.6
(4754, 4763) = -0.1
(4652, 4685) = -1.3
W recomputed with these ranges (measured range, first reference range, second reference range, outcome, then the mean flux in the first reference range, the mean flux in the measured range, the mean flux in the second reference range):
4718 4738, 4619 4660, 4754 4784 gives -0.06 mag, 20.9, 20.8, 19.1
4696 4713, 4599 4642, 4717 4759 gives 0.04 mag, 21.7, 19.9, 20.3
